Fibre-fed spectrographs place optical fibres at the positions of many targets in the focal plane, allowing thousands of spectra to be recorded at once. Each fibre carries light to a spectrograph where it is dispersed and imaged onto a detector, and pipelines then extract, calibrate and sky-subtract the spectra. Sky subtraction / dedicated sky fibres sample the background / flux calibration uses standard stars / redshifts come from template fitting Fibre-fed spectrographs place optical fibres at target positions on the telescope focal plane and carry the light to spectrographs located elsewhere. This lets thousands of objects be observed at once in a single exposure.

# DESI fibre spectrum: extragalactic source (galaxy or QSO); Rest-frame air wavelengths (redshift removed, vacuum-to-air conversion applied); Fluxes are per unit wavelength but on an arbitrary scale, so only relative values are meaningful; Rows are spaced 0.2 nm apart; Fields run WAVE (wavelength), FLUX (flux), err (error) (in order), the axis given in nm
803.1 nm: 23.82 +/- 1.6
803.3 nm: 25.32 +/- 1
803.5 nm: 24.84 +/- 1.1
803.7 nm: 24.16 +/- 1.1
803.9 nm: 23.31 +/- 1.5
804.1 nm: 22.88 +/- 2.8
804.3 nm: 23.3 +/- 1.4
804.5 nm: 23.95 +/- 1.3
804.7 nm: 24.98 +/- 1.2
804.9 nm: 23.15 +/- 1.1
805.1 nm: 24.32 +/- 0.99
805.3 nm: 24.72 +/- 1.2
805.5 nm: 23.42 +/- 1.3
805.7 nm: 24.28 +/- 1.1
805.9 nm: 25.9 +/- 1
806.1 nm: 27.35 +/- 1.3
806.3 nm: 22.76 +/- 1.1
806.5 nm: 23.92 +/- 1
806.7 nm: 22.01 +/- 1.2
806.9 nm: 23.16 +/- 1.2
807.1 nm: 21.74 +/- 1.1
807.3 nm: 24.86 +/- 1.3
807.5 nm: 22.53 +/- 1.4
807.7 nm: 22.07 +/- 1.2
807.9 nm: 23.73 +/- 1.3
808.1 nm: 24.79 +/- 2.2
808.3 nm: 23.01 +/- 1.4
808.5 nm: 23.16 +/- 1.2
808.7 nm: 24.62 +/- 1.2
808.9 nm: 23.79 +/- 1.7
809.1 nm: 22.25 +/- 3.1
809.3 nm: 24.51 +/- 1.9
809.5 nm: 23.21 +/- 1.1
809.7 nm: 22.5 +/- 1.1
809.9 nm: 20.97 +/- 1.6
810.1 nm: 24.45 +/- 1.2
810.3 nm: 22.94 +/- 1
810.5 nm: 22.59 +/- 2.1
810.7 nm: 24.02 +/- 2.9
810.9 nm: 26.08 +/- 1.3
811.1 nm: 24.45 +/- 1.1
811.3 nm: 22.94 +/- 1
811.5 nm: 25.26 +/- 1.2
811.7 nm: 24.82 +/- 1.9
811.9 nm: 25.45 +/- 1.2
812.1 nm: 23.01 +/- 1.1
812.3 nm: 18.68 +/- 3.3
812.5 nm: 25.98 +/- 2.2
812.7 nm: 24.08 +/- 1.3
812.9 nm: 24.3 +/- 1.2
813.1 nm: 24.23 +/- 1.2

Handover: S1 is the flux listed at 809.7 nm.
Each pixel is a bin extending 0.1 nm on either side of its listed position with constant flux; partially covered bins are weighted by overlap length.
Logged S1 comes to 22.5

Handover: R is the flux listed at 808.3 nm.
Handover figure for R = 23.01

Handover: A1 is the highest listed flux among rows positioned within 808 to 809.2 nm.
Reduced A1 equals 24.79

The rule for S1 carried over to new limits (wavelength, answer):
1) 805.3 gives 24.72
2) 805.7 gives 24.28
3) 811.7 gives 24.82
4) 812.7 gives 24.08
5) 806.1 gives 27.35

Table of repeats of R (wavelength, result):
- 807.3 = 24.86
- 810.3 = 22.94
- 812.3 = 18.68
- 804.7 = 24.98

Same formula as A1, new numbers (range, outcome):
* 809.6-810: 22.5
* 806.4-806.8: 23.92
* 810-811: 26.08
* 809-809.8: 24.51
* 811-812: 25.45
